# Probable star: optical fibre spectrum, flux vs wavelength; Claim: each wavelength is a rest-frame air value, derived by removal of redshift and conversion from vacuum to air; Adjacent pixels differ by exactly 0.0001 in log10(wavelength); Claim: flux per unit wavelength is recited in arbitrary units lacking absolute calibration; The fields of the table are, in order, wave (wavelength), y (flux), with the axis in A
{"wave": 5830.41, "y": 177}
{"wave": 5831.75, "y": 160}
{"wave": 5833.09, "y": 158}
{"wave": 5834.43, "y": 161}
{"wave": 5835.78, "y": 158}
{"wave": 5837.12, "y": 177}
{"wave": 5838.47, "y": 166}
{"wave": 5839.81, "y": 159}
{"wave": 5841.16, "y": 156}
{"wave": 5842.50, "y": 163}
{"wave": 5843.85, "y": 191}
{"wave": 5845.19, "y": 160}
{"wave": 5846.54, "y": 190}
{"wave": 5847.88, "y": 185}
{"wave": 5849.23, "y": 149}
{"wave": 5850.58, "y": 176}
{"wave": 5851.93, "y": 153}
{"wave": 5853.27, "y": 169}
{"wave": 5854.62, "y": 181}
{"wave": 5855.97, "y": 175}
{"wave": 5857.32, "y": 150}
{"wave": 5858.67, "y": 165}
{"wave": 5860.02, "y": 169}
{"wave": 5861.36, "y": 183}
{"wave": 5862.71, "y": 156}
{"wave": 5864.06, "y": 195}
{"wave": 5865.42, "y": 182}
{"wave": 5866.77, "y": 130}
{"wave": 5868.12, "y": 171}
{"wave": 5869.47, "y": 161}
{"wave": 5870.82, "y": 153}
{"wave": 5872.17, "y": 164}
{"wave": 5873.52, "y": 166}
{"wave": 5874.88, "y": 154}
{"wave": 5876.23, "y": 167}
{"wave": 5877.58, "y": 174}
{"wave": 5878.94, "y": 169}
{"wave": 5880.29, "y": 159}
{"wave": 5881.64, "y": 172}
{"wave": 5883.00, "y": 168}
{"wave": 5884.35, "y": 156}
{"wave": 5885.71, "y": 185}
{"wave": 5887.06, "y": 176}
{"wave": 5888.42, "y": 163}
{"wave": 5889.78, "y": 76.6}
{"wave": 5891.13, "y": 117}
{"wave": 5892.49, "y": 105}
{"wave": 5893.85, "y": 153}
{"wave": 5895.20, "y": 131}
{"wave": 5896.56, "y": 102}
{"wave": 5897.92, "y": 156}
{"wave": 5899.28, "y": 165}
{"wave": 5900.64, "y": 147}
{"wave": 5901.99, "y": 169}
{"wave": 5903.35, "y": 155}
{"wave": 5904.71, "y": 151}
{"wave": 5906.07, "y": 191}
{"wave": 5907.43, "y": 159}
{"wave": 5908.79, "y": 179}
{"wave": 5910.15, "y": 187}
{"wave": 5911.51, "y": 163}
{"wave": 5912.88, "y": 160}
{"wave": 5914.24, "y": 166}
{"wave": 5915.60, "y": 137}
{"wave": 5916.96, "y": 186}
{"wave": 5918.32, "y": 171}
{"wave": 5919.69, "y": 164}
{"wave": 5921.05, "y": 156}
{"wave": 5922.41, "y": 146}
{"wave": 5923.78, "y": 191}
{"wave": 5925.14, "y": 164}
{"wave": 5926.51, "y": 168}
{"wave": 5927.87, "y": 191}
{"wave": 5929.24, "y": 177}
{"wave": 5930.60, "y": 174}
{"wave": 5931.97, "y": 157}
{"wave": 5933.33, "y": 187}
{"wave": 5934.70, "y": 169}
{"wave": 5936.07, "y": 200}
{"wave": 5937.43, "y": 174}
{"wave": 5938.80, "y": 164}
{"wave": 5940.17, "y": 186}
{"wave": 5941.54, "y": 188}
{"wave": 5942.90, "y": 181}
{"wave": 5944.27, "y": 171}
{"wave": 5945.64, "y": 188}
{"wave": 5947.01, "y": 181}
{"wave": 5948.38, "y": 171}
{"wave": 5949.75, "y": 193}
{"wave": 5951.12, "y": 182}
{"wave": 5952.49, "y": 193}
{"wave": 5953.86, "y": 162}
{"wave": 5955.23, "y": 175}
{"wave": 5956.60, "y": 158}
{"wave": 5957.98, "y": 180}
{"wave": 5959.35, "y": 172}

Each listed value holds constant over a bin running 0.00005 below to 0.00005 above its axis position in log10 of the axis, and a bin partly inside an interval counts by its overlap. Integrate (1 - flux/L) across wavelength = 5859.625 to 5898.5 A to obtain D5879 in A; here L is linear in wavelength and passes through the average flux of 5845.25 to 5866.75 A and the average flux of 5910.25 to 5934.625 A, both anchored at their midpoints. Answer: 3.2 A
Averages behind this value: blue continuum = 170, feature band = 156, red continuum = 169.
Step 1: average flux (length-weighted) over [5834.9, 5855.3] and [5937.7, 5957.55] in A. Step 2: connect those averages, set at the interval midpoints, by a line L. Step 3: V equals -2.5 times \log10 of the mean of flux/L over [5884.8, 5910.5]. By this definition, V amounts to 0.15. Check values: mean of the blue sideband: 169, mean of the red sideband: 178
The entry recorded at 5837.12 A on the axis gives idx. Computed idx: 177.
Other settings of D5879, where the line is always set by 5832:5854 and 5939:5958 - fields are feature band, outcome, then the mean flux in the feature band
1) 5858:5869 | 0.0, 169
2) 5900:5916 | 0.9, 164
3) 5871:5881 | 0.4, 164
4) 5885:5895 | 1.9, 139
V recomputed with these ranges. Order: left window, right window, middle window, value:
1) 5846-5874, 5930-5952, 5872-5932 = 0.091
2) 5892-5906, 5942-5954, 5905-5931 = -0.067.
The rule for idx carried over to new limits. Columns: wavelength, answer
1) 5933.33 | 187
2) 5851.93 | 153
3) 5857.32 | 150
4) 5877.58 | 174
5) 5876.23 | 167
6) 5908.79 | 179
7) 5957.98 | 180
